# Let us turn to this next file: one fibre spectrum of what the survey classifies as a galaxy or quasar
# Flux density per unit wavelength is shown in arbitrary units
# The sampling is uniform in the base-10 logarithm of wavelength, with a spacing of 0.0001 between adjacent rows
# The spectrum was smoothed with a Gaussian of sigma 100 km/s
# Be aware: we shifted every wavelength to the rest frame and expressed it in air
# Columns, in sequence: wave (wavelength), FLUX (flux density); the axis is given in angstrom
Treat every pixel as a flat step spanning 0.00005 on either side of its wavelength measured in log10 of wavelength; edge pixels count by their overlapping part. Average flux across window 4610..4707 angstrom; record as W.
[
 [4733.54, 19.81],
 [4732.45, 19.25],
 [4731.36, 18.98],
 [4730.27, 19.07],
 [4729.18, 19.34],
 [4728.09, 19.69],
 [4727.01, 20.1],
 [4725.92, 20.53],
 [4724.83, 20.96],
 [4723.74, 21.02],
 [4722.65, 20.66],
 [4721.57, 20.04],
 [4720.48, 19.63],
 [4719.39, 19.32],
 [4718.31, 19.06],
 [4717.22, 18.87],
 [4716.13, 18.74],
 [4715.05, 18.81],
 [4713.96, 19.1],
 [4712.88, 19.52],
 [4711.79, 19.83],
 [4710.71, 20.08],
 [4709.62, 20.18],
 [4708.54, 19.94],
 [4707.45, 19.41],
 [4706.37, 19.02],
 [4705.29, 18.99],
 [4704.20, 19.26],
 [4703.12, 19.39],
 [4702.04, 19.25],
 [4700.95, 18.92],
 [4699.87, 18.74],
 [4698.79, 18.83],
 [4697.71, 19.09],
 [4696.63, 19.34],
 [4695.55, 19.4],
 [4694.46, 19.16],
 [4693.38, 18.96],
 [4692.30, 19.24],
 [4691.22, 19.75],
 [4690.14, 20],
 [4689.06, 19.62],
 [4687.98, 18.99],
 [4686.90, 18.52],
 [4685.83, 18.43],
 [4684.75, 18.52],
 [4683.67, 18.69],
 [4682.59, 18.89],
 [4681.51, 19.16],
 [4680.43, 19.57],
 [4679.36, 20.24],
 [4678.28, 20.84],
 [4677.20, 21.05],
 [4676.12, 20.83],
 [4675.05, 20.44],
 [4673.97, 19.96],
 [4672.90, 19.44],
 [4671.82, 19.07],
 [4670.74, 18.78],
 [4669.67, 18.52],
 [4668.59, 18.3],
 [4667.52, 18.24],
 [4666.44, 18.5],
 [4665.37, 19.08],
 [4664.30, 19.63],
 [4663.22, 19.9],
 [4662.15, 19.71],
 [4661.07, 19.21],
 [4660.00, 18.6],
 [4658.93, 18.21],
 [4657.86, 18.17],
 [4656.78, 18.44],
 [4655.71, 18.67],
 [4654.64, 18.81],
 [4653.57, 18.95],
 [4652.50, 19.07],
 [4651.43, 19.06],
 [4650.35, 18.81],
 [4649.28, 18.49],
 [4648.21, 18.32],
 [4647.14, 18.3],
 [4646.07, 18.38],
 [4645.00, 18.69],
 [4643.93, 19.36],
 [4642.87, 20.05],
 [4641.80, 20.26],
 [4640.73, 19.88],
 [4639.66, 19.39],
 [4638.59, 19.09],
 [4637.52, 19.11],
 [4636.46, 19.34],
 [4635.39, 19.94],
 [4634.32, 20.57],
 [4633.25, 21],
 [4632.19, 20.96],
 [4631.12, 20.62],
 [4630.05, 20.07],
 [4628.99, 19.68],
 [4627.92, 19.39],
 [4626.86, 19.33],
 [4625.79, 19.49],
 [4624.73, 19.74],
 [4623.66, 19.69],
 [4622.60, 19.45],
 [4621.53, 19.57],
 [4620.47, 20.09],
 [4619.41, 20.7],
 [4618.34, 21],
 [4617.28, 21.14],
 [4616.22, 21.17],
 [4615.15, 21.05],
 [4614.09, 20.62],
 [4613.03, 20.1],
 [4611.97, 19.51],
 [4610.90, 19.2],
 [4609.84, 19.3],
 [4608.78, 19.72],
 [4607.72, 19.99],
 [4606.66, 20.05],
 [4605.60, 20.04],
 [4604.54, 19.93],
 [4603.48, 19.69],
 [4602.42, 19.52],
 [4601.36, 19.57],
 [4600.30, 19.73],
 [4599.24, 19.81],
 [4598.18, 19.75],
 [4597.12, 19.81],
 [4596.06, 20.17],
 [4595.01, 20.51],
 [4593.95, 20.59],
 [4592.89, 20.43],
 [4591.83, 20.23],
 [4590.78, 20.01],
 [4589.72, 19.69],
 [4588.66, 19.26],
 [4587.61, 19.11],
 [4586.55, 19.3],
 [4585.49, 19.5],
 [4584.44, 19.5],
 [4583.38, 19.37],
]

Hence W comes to 19.4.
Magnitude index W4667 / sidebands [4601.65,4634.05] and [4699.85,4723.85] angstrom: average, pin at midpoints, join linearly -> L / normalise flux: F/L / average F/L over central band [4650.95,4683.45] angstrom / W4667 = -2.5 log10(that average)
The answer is 0.03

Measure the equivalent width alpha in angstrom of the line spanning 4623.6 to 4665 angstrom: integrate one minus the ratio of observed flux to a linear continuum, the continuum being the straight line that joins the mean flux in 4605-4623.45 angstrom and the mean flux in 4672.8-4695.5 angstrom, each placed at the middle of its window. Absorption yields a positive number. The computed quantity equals 1.2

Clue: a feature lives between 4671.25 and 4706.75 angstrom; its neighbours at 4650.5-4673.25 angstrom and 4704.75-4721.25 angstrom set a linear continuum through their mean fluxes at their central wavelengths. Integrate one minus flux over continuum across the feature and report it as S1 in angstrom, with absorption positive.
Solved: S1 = -0.5 angstrom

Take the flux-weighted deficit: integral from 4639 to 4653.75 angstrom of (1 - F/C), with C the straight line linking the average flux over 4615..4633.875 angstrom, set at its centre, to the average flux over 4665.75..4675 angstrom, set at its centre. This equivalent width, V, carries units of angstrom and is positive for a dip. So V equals 0.4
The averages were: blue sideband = 20.2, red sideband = 18.9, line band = 19.1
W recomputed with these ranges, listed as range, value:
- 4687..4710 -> 19.3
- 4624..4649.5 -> 19.6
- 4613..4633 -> 20.2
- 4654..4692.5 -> 19.2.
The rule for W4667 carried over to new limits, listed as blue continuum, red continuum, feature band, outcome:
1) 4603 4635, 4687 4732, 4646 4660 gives 0.07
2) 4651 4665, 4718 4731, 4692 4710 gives 0.02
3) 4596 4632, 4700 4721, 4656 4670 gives 0.05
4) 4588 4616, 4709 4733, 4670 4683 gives 0.00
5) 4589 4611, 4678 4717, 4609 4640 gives -0.01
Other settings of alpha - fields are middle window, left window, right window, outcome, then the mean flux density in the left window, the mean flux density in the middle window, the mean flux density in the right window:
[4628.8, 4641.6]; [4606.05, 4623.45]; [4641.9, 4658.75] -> -0.4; 20.2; 20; 18.8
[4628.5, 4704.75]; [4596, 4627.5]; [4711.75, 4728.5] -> 2.1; 20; 19.3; 19.7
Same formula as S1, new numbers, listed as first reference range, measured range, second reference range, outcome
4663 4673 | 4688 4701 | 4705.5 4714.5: 0.1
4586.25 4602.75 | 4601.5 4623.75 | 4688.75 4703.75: -0.4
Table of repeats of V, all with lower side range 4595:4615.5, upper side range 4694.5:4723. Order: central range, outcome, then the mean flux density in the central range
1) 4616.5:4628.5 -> -0.1 angstrom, 20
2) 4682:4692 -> 0.2 angstrom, 19.1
